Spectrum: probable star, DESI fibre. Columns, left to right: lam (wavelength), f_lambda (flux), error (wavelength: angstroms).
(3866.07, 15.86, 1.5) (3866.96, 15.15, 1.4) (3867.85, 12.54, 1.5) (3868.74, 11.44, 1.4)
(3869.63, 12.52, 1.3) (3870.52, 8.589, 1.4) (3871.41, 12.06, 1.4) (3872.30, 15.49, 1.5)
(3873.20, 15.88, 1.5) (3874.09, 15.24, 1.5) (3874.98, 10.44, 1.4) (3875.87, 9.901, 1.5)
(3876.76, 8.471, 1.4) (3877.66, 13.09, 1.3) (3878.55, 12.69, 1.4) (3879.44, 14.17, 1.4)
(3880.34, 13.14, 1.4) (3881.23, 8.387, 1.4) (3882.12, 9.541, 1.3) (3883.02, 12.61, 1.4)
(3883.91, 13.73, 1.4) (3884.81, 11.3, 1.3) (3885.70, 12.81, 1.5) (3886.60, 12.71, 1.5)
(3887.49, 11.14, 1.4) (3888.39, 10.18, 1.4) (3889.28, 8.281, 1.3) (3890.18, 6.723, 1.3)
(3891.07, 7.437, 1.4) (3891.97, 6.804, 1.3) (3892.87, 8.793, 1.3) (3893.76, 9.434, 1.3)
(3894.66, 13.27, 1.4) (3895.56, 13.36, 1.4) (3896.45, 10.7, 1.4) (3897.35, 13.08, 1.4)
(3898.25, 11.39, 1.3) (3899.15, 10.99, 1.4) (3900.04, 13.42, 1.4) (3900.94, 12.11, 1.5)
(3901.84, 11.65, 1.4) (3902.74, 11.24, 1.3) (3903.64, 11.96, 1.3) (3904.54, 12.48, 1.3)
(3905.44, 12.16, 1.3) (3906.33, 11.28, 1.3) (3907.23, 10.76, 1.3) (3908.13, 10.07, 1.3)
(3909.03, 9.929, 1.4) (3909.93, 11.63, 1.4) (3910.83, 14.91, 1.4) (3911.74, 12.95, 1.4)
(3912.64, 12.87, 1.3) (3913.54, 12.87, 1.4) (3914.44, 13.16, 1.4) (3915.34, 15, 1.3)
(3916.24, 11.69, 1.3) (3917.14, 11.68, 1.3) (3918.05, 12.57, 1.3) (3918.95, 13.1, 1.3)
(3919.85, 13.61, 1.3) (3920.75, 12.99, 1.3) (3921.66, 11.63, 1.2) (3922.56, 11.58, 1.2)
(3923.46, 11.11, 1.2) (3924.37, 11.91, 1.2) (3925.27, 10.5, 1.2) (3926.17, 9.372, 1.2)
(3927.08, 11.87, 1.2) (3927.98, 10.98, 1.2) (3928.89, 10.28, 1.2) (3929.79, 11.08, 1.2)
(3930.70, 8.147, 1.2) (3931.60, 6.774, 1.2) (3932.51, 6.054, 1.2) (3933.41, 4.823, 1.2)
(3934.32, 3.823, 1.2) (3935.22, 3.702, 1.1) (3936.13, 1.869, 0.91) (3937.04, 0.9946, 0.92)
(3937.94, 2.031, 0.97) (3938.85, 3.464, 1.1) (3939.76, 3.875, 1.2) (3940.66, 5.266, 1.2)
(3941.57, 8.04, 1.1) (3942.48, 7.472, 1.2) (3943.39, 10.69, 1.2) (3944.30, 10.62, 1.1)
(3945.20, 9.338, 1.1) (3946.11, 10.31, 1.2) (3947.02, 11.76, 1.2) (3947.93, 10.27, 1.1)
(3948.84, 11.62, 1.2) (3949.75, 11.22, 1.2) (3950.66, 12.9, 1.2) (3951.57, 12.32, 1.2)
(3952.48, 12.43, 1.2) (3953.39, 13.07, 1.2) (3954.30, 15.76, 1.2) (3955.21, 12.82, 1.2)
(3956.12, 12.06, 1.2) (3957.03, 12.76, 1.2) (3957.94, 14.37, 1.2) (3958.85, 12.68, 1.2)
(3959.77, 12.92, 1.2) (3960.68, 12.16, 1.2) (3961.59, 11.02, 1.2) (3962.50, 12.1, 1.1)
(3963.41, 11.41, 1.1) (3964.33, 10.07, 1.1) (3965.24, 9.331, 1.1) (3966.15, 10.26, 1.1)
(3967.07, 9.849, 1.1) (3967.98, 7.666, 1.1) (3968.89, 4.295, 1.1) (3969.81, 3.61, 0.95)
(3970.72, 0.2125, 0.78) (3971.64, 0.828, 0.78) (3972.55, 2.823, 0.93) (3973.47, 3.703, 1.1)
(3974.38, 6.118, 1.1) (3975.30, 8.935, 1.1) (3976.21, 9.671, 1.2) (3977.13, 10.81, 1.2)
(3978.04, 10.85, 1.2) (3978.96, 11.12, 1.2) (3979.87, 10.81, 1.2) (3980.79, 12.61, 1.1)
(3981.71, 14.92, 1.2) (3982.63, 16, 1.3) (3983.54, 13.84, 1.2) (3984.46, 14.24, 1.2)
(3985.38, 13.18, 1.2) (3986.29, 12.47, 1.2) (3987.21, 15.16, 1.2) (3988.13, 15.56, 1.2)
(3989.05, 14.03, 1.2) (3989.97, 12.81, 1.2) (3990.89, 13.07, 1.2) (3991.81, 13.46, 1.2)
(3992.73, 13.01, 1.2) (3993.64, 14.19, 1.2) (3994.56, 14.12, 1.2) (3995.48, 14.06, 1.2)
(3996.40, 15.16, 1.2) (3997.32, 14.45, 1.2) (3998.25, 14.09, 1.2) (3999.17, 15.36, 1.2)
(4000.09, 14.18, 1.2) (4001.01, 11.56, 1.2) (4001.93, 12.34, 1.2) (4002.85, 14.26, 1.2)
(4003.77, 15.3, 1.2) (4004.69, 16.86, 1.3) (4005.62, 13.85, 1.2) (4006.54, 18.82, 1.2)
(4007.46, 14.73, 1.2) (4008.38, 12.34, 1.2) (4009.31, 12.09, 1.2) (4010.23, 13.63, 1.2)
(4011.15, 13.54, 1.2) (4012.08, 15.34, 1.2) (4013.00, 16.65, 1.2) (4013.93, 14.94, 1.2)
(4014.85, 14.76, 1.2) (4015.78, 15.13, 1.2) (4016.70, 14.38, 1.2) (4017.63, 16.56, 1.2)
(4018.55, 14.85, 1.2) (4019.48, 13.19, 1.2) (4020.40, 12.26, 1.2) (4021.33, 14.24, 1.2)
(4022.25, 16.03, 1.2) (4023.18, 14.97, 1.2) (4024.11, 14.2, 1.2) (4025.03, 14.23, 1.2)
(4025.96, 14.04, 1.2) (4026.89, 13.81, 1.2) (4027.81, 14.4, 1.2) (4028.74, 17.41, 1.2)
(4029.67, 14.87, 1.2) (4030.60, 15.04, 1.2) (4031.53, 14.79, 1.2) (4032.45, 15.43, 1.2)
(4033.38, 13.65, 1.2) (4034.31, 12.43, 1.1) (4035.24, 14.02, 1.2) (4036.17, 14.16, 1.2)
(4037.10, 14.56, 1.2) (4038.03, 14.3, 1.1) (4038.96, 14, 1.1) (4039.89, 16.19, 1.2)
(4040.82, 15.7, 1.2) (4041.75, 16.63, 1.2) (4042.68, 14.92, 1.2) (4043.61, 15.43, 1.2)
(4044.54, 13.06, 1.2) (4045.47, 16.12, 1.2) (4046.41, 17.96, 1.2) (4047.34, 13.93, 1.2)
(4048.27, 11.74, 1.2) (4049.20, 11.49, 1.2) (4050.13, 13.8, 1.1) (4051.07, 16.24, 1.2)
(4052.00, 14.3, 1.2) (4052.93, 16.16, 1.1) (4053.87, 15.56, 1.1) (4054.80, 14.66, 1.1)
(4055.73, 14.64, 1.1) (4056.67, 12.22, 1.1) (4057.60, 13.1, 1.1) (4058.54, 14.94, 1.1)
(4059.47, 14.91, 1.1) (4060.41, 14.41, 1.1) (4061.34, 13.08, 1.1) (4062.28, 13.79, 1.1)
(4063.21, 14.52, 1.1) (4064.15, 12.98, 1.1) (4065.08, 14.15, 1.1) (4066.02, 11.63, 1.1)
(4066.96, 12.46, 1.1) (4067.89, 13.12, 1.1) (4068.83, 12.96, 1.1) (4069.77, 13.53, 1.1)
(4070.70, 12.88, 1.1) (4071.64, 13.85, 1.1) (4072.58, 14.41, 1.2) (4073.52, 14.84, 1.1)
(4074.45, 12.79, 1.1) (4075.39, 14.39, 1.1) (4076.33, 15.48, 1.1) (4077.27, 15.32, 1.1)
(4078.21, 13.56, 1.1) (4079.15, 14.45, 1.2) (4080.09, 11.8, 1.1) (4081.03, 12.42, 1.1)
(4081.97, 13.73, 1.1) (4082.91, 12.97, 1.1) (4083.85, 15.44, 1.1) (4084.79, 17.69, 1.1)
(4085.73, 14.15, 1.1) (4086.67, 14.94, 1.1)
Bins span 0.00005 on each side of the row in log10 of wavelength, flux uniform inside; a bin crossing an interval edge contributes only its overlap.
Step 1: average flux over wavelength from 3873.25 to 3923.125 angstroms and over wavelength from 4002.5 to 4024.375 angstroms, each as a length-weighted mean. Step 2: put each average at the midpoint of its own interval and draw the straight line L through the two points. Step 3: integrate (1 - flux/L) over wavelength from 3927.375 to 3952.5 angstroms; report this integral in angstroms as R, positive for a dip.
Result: 9.6 angstroms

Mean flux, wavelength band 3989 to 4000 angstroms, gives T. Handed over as 14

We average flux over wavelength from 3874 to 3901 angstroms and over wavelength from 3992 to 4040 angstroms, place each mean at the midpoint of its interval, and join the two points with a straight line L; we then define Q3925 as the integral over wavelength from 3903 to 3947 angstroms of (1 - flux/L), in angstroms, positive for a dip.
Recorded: 8.3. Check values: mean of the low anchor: 11.1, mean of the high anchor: 14.5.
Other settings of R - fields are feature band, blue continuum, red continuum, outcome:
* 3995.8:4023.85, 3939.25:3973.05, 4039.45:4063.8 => -4.7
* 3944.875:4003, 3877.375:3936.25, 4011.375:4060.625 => 6.3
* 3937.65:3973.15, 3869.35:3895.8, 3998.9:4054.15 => 9.7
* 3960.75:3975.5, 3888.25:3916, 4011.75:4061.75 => 6.6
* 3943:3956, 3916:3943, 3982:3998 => -1.9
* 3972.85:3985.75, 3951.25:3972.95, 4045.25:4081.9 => -0.6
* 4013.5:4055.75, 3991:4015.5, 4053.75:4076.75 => -1.9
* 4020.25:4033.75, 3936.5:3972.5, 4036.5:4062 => -1.4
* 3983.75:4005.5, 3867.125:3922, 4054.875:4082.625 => -2.0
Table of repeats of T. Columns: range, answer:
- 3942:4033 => 12.5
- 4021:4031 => 14.8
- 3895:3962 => 10.6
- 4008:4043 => 14.6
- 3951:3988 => 10.6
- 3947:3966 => 12.1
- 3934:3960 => 9.33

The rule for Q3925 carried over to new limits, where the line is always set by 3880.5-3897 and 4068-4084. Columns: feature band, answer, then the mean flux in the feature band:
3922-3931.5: 0.5 angstroms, 10.6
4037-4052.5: -1.8 angstroms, 14.7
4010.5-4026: -2.3 angstroms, 14.7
